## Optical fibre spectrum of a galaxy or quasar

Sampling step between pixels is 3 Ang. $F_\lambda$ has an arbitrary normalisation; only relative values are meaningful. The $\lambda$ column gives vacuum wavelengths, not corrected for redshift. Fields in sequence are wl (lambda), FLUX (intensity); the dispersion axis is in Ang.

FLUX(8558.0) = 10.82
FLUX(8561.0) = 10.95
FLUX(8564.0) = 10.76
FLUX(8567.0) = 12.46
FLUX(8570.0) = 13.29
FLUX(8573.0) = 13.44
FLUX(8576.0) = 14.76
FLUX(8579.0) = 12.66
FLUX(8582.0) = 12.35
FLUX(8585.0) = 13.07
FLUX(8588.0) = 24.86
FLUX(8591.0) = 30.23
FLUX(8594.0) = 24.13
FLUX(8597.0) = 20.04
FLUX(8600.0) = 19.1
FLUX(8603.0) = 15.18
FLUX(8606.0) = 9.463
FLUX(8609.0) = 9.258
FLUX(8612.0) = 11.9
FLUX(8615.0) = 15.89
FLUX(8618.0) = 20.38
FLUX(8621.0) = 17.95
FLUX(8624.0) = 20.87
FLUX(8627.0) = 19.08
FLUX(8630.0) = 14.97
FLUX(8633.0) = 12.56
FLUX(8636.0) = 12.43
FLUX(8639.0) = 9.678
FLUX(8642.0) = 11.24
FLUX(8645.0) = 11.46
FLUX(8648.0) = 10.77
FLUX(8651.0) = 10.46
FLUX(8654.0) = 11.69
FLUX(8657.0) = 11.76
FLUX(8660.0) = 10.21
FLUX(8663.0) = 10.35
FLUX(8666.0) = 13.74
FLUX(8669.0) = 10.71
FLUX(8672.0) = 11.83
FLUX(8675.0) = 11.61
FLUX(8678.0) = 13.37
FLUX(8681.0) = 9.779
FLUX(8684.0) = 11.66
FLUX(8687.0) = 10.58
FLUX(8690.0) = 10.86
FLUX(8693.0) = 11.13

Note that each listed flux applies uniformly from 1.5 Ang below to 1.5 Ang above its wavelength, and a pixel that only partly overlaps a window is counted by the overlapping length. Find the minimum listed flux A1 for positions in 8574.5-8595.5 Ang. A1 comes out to 12.35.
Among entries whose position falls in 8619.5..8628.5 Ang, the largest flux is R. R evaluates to 20.87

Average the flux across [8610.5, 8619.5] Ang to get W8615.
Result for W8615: 16.1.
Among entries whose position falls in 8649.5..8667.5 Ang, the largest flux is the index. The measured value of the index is 13.74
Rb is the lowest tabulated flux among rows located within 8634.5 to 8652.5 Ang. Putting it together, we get 9.678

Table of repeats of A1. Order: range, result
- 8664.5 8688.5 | 9.779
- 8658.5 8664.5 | 10.21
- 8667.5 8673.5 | 10.71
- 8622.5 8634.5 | 12.56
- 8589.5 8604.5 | 15.18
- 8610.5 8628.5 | 11.9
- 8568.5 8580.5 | 12.66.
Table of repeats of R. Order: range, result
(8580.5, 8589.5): 24.86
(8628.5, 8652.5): 14.97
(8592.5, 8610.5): 24.13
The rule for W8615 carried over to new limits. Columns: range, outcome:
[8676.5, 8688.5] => 11.3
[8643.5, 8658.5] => 11.2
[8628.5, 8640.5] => 12.4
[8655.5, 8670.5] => 11.4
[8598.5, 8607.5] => 14.6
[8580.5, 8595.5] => 20.9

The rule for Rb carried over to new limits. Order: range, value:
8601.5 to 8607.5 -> 9.463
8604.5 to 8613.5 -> 9.258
